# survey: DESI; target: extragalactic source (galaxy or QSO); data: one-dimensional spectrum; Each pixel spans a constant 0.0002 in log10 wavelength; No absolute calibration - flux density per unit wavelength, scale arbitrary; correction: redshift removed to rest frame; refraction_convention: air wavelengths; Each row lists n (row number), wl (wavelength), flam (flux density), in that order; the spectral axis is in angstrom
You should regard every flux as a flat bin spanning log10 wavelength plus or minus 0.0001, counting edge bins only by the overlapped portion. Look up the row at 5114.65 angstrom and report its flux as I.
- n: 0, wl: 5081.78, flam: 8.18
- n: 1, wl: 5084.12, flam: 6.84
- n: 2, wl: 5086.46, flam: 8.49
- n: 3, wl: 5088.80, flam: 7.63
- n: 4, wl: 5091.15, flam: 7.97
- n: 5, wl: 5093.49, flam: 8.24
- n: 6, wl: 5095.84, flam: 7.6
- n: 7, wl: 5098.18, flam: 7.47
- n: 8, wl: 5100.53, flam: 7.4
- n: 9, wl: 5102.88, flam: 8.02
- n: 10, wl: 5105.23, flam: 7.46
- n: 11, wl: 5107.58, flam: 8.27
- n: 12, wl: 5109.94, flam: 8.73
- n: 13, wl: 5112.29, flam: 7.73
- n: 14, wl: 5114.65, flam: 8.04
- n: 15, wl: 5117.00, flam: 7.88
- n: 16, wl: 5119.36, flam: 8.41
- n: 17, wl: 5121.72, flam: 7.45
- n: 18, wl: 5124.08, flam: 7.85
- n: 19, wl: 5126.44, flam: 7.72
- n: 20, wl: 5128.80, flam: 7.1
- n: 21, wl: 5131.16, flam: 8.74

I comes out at 8.04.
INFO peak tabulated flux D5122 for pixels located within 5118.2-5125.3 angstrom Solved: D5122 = 8.41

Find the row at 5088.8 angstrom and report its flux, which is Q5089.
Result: 7.63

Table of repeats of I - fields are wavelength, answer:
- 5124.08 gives 7.85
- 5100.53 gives 7.4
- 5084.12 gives 6.84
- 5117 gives 7.88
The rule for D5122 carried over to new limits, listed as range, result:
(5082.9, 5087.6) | 8.49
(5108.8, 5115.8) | 8.73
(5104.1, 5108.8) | 8.27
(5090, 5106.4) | 8.24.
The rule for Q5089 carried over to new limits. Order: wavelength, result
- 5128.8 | 7.1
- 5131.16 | 8.74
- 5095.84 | 7.6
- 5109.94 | 8.73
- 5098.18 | 7.47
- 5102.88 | 8.02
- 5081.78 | 8.18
